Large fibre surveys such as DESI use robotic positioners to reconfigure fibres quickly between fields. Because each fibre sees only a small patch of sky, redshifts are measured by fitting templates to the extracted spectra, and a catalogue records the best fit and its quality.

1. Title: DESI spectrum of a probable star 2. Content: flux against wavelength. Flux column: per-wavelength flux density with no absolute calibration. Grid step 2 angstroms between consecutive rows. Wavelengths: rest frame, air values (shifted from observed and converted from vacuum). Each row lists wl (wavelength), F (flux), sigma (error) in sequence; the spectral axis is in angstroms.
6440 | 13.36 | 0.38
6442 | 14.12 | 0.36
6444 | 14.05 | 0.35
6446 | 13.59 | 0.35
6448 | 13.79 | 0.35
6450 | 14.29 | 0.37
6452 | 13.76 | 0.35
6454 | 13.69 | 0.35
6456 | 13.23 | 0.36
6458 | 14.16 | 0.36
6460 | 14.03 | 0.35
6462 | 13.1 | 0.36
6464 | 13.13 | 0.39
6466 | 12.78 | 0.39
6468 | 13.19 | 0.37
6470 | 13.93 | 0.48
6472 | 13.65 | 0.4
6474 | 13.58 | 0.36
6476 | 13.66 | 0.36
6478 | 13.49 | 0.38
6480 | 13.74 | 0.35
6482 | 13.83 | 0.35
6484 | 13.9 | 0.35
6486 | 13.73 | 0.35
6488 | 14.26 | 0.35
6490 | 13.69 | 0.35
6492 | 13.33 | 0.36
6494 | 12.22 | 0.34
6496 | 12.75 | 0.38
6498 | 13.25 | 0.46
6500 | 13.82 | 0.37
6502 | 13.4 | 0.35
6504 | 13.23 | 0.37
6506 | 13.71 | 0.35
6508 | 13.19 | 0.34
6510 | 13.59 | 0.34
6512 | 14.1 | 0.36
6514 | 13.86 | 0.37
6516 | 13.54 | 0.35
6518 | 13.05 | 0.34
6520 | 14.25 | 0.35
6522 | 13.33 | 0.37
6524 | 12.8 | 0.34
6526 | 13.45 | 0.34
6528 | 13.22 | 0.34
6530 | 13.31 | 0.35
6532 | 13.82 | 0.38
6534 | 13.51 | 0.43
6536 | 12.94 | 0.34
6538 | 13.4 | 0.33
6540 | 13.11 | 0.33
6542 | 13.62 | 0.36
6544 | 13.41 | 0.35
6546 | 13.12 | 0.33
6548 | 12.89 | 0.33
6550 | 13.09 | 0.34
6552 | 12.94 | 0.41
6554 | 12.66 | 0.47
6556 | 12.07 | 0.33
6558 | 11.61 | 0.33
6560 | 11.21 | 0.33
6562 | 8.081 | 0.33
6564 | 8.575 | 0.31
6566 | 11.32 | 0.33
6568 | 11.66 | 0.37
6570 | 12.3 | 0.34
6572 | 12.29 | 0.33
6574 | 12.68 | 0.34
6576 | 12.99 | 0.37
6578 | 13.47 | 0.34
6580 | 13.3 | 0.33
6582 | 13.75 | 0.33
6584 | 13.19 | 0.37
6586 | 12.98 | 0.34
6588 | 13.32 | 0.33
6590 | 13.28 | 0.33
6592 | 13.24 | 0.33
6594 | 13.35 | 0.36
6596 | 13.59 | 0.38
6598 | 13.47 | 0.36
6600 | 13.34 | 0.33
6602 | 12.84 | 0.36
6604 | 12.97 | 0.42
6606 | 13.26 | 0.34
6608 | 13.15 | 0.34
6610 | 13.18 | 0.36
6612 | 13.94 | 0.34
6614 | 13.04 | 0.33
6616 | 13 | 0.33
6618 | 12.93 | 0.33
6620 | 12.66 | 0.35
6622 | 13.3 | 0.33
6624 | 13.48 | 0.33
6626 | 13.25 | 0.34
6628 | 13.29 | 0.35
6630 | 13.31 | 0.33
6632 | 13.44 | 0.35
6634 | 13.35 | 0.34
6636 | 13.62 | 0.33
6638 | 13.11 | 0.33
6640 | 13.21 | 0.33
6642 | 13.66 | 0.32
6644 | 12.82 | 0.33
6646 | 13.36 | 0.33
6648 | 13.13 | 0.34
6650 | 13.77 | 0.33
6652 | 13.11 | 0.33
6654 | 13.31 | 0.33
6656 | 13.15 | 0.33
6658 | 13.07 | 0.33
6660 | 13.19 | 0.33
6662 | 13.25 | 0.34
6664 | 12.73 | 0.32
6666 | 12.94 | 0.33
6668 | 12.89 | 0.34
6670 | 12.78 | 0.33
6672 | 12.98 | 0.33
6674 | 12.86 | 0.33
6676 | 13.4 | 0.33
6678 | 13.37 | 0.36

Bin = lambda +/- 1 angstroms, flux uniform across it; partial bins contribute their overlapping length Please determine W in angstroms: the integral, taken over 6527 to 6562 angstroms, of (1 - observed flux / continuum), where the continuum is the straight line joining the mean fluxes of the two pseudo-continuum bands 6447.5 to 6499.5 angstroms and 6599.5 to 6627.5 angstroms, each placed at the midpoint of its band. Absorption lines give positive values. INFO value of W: 1.5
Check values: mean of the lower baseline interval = 13.5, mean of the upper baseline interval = 13.2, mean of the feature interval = 12.8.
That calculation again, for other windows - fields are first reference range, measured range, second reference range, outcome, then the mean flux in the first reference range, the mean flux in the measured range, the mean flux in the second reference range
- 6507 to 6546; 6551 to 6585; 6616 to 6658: 3.46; 13.4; 12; 13.3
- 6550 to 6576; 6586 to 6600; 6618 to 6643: -1.14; 11.6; 13.3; 13.3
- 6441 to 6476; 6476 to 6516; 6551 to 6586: -1.33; 13.7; 13.5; 12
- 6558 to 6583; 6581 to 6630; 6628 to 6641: -2.39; 11.8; 13.2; 13.3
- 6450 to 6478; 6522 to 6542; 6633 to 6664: 0.21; 13.6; 13.3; 13.3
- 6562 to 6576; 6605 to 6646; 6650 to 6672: -2.82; 11.3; 13.3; 13.1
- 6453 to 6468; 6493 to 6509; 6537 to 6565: -0.44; 13.4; 13.2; 12.1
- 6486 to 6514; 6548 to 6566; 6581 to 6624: 2.65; 13.5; 11.4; 13.2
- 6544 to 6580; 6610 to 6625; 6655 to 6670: -0.75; 12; 13.2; 13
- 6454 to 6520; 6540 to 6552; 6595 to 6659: 0.19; 13.5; 13.2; 13.3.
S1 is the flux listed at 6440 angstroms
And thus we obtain 13.36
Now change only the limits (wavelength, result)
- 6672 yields 12.98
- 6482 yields 13.83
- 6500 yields 13.82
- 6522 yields 13.33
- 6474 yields 13.58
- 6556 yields 12.07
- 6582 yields 13.75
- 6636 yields 13.62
